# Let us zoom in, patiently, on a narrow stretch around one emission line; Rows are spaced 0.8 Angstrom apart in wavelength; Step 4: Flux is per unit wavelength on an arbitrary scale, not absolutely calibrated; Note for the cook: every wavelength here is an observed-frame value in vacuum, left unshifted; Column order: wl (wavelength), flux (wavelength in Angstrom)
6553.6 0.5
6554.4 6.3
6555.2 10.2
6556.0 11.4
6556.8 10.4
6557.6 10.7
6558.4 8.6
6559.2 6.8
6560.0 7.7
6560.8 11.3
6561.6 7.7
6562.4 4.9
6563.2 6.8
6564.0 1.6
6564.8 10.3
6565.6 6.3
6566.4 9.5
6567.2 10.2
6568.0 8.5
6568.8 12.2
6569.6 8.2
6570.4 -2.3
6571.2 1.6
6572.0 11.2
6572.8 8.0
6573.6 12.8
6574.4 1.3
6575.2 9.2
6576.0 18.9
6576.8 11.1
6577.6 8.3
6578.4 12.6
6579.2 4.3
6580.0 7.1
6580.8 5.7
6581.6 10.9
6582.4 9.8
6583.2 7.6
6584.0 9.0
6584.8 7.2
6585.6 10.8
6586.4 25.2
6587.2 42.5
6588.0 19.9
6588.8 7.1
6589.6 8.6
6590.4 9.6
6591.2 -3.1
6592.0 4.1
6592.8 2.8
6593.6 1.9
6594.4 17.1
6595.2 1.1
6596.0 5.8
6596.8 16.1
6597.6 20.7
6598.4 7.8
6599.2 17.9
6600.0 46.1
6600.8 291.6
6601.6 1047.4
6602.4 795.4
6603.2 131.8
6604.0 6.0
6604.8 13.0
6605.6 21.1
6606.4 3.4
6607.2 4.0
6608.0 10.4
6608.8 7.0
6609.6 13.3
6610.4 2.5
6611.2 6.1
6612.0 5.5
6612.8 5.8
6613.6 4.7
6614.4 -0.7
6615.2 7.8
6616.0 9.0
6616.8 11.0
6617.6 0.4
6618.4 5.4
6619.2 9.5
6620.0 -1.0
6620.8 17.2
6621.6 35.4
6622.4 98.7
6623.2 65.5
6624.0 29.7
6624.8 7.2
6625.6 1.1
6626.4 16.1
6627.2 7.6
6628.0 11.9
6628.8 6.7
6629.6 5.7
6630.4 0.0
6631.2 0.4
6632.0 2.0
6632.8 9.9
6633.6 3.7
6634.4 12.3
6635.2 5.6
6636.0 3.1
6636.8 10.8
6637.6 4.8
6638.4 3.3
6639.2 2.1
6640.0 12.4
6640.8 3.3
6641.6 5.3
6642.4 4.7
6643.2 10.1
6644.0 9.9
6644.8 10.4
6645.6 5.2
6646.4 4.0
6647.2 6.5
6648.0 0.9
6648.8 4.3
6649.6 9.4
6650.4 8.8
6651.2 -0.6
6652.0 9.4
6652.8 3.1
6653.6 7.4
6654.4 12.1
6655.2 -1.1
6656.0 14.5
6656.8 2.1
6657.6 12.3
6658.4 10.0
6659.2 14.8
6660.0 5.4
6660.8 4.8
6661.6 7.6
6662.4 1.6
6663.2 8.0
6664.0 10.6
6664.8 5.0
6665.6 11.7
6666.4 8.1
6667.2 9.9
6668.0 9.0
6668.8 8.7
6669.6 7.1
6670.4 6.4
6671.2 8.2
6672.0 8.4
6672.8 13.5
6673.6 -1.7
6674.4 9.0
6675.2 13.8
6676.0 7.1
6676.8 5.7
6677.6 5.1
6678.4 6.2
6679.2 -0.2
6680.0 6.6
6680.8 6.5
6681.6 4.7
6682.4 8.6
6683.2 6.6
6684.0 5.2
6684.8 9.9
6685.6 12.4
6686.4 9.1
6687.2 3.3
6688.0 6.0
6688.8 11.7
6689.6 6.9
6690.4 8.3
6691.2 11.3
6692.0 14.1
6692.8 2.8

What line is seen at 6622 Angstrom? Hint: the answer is [N II]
